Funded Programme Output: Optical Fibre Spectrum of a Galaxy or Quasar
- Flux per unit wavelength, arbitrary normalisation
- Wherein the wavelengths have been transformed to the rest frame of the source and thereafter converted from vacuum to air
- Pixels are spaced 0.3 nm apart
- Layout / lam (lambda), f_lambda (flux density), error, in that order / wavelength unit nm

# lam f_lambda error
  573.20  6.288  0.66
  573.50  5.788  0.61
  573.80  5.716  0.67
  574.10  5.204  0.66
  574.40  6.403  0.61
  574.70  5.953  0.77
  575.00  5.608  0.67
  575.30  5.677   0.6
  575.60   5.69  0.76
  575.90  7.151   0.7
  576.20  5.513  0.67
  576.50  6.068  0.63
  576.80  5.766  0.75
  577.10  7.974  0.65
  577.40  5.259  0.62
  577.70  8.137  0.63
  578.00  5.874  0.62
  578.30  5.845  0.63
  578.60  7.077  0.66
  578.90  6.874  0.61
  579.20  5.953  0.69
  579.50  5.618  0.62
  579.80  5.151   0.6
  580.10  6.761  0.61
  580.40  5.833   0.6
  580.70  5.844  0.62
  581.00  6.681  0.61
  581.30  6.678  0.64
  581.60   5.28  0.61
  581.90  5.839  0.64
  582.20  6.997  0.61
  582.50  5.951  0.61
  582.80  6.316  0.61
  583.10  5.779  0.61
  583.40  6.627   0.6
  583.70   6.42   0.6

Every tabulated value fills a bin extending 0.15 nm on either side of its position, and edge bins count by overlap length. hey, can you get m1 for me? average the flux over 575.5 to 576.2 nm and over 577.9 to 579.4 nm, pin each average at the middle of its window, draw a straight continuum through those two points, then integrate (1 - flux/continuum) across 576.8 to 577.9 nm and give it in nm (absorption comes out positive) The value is -0.10 nm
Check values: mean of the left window 6.28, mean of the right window 6.32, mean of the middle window 6.88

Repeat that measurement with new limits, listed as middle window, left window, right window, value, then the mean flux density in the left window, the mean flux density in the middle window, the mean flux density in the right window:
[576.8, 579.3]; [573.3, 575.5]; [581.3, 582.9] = -0.272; 5.77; 6.59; 6.13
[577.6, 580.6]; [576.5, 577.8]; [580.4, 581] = 0.024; 6.65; 6.27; 6.05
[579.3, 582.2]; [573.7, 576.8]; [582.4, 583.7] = 0.046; 5.89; 6.02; 6.21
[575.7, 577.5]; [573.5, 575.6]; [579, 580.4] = -0.150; 5.76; 6.3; 5.9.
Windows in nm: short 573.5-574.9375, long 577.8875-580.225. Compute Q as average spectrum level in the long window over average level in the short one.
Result 1.1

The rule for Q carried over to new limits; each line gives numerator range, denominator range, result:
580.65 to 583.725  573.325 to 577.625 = 1.03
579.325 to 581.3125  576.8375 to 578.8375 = 0.91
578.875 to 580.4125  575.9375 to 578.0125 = 0.93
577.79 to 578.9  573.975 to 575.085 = 1.11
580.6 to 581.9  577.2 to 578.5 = 0.96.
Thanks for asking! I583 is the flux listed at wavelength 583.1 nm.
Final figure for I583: 5.779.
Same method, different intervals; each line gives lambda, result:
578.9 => 6.874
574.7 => 5.953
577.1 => 7.974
